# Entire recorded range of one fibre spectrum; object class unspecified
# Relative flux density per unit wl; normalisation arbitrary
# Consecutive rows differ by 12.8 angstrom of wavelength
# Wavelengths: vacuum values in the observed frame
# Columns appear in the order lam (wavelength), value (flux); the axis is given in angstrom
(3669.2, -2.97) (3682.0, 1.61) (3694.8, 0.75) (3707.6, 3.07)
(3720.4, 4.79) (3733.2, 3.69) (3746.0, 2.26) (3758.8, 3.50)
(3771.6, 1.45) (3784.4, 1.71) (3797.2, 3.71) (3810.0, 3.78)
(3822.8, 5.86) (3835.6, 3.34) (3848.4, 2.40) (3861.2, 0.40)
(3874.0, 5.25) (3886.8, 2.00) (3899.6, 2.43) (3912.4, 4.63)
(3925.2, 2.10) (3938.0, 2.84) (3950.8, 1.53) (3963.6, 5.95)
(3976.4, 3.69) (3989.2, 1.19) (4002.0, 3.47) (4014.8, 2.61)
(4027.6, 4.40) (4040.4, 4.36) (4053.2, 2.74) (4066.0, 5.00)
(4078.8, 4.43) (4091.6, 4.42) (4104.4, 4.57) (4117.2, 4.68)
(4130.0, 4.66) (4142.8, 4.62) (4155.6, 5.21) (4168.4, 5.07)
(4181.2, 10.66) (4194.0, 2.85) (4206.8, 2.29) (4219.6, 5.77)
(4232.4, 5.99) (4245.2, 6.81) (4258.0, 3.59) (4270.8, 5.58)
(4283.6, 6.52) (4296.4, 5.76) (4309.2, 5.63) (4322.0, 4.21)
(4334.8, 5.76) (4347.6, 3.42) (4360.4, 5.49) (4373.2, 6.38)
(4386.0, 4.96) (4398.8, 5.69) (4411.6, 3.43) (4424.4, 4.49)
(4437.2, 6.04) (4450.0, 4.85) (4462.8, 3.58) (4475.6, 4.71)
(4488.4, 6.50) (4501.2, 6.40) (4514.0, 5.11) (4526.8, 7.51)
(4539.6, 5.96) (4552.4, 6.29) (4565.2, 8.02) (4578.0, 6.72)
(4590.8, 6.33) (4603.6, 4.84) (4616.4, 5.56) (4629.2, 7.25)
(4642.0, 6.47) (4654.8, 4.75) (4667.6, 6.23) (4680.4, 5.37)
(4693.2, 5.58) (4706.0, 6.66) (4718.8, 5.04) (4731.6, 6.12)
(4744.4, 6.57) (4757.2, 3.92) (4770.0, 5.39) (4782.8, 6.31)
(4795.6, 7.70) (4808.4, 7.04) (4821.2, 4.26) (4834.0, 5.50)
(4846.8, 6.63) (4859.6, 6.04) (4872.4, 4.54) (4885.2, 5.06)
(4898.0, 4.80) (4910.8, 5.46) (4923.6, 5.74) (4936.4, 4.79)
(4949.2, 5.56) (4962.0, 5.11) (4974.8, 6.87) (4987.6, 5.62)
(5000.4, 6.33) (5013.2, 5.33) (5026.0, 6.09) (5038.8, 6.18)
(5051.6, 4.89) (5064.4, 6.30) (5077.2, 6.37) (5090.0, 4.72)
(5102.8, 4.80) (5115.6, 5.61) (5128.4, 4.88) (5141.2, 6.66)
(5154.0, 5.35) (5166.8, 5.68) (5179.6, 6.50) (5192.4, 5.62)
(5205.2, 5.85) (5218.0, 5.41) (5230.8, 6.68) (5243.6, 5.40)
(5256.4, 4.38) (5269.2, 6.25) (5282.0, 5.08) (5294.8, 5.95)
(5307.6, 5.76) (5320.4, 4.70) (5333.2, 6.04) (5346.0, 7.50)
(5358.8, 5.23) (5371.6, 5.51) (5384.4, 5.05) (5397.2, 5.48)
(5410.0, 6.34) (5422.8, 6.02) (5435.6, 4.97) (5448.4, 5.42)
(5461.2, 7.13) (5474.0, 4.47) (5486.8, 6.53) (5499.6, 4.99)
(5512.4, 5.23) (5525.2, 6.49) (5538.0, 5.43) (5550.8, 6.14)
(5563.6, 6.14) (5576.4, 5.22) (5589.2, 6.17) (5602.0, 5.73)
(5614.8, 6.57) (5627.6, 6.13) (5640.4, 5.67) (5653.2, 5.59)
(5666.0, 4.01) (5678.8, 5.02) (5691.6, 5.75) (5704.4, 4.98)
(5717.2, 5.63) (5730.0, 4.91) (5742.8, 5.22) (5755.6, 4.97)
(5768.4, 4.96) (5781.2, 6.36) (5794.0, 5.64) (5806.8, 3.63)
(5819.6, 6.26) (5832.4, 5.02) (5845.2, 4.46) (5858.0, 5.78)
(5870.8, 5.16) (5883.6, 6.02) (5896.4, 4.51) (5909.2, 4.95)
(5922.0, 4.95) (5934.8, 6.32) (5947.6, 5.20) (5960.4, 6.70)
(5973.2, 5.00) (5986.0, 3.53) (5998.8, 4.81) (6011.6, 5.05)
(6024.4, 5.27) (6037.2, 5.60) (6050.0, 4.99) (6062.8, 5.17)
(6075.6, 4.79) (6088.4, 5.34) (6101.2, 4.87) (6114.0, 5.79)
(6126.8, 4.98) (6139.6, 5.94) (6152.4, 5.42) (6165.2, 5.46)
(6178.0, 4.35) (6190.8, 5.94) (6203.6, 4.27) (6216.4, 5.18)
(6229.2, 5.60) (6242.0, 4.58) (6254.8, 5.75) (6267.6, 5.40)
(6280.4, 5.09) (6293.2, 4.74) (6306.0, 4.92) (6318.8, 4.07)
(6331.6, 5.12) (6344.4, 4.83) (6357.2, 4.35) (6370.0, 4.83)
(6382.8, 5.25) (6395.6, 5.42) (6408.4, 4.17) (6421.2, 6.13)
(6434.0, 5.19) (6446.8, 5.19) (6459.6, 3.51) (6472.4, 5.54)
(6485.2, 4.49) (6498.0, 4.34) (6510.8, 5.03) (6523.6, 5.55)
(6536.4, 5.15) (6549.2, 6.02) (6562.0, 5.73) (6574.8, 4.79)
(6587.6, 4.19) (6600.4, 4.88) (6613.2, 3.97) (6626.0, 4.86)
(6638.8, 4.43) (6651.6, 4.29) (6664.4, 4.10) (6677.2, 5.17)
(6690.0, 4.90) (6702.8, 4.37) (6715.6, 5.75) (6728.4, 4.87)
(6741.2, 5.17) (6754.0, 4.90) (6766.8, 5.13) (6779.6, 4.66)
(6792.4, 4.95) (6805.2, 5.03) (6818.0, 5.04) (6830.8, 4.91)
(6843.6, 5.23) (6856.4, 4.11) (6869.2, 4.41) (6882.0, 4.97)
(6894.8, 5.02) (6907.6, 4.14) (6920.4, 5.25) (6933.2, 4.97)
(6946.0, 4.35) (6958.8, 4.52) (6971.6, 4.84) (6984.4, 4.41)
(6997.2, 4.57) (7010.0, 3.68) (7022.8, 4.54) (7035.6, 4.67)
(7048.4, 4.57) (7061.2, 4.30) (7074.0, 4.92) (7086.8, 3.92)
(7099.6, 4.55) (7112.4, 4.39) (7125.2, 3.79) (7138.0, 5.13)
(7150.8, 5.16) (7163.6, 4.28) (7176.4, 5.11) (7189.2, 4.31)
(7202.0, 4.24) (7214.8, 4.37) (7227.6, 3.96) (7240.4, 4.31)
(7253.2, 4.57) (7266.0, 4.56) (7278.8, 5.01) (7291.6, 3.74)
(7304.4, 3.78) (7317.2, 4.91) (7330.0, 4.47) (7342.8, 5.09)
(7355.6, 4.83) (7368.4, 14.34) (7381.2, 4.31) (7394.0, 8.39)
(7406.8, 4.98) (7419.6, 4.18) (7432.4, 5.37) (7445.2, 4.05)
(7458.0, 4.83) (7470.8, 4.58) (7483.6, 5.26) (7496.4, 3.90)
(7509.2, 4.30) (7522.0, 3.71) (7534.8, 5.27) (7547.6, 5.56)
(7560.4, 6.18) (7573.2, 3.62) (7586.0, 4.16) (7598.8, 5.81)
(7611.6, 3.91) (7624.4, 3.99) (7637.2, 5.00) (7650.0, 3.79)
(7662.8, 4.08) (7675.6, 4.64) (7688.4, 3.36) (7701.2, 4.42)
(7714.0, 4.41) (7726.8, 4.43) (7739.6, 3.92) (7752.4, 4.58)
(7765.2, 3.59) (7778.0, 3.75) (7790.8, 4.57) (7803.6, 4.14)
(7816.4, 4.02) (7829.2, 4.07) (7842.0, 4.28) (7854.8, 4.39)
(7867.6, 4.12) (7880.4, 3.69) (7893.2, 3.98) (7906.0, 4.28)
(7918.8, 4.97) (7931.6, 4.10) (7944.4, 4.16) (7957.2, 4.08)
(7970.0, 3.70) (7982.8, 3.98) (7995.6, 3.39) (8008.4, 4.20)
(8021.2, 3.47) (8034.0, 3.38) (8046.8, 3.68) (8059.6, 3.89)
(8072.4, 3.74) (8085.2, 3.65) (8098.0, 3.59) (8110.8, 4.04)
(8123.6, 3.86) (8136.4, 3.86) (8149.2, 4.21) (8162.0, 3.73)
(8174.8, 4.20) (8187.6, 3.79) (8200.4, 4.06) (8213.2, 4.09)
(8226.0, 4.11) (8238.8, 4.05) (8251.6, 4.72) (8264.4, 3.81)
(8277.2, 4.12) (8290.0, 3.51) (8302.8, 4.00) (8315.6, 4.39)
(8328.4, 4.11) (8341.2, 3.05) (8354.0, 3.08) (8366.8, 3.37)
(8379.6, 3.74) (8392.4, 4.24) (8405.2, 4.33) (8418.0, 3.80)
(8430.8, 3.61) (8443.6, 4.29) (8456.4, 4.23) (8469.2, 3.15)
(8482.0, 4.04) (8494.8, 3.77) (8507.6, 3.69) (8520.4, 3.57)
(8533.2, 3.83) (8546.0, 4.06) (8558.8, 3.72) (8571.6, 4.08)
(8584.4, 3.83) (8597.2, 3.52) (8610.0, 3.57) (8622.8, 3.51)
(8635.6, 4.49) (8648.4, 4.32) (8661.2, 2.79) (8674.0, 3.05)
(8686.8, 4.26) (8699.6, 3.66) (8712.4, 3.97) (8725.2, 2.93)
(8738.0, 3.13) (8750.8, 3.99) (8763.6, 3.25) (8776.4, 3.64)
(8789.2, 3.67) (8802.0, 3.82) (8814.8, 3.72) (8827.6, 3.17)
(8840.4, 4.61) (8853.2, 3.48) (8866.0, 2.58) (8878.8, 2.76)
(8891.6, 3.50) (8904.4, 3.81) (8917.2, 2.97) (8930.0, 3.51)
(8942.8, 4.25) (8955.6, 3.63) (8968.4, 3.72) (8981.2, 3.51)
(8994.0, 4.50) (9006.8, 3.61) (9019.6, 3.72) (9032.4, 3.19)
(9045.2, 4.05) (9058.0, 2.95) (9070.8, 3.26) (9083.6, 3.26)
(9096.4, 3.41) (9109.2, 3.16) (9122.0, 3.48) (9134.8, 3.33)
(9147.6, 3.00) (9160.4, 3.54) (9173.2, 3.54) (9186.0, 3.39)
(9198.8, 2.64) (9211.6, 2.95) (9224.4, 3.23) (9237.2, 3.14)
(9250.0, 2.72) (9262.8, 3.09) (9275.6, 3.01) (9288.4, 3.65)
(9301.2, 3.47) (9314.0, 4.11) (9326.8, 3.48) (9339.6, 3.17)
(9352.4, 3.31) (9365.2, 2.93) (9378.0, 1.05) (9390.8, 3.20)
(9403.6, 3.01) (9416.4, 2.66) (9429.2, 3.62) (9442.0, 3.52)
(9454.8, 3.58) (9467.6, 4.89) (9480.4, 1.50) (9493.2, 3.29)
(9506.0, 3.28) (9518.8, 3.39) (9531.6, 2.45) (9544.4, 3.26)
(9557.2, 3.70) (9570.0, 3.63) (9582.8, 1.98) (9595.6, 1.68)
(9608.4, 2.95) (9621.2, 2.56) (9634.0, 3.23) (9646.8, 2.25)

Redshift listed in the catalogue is 0.12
